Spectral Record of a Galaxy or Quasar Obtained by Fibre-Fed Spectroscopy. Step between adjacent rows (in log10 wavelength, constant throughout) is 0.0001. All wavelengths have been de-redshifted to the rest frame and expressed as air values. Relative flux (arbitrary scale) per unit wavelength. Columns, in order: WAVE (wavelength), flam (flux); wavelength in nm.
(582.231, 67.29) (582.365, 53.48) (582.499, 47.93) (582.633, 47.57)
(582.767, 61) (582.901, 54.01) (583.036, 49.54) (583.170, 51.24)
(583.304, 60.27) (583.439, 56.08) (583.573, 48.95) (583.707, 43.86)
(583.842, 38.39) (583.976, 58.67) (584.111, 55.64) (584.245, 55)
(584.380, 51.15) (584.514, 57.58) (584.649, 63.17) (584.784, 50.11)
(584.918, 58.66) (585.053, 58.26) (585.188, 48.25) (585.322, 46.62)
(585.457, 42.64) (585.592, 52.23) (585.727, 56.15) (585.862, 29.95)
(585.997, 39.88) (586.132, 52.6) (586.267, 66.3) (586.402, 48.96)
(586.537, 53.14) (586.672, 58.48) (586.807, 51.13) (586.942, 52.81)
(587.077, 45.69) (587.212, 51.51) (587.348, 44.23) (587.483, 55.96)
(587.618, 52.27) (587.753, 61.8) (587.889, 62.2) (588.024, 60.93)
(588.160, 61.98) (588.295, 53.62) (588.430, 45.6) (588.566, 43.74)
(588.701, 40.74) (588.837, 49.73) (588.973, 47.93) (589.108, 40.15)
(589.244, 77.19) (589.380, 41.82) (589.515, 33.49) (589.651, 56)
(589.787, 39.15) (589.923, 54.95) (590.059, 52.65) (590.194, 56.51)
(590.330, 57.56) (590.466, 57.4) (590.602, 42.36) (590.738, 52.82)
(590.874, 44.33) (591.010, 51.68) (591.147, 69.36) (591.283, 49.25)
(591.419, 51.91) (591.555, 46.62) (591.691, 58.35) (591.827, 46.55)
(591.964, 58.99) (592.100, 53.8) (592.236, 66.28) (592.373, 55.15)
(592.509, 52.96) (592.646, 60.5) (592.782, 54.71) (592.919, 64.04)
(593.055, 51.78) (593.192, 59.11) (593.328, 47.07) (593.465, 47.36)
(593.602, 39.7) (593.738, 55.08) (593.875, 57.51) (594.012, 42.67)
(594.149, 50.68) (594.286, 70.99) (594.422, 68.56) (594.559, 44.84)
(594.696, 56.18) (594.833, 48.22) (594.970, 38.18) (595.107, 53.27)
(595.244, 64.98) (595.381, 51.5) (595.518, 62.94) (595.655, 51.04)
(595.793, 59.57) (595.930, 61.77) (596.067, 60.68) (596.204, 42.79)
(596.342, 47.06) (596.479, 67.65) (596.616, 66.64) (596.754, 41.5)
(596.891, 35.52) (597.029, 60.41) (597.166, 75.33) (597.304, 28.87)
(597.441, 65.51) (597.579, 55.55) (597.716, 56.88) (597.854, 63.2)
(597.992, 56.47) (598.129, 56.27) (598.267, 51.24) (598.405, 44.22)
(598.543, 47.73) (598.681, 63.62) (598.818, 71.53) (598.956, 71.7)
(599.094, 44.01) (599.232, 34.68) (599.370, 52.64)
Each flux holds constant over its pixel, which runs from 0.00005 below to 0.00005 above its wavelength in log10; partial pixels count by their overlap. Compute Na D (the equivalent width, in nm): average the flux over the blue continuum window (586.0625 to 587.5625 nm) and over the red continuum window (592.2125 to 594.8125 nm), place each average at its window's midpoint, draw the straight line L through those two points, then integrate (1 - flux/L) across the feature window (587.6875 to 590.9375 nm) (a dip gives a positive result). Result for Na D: 0.12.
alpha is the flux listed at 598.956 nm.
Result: 71.7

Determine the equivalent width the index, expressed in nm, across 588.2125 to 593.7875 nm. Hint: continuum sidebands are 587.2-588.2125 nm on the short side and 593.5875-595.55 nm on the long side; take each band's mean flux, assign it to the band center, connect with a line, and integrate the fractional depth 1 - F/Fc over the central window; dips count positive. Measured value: 0.33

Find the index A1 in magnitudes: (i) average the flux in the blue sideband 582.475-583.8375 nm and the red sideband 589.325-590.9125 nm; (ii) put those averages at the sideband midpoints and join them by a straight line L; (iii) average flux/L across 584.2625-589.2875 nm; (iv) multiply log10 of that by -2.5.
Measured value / -0.04 mag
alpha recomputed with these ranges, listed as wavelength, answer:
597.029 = 60.41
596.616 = 66.64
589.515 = 33.49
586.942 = 52.81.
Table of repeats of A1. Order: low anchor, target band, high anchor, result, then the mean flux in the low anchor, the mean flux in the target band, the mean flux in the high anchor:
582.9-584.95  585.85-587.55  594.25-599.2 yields 0.06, 53.1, 50.7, 55.5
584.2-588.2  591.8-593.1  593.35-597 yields -0.07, 52.9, 56.9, 53.3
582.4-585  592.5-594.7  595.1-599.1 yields 0.02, 53.1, 54.3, 56.2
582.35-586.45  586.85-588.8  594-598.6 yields 0.00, 51.7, 52.3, 54.5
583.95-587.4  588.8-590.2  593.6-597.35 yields 0.06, 51.8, 49.7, 54.1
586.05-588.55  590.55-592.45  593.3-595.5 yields -0.01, 54.1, 53.5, 52.6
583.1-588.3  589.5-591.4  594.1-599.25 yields 0.04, 52.7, 51.7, 55.3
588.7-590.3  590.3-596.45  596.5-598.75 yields -0.04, 49.7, 54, 54.6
